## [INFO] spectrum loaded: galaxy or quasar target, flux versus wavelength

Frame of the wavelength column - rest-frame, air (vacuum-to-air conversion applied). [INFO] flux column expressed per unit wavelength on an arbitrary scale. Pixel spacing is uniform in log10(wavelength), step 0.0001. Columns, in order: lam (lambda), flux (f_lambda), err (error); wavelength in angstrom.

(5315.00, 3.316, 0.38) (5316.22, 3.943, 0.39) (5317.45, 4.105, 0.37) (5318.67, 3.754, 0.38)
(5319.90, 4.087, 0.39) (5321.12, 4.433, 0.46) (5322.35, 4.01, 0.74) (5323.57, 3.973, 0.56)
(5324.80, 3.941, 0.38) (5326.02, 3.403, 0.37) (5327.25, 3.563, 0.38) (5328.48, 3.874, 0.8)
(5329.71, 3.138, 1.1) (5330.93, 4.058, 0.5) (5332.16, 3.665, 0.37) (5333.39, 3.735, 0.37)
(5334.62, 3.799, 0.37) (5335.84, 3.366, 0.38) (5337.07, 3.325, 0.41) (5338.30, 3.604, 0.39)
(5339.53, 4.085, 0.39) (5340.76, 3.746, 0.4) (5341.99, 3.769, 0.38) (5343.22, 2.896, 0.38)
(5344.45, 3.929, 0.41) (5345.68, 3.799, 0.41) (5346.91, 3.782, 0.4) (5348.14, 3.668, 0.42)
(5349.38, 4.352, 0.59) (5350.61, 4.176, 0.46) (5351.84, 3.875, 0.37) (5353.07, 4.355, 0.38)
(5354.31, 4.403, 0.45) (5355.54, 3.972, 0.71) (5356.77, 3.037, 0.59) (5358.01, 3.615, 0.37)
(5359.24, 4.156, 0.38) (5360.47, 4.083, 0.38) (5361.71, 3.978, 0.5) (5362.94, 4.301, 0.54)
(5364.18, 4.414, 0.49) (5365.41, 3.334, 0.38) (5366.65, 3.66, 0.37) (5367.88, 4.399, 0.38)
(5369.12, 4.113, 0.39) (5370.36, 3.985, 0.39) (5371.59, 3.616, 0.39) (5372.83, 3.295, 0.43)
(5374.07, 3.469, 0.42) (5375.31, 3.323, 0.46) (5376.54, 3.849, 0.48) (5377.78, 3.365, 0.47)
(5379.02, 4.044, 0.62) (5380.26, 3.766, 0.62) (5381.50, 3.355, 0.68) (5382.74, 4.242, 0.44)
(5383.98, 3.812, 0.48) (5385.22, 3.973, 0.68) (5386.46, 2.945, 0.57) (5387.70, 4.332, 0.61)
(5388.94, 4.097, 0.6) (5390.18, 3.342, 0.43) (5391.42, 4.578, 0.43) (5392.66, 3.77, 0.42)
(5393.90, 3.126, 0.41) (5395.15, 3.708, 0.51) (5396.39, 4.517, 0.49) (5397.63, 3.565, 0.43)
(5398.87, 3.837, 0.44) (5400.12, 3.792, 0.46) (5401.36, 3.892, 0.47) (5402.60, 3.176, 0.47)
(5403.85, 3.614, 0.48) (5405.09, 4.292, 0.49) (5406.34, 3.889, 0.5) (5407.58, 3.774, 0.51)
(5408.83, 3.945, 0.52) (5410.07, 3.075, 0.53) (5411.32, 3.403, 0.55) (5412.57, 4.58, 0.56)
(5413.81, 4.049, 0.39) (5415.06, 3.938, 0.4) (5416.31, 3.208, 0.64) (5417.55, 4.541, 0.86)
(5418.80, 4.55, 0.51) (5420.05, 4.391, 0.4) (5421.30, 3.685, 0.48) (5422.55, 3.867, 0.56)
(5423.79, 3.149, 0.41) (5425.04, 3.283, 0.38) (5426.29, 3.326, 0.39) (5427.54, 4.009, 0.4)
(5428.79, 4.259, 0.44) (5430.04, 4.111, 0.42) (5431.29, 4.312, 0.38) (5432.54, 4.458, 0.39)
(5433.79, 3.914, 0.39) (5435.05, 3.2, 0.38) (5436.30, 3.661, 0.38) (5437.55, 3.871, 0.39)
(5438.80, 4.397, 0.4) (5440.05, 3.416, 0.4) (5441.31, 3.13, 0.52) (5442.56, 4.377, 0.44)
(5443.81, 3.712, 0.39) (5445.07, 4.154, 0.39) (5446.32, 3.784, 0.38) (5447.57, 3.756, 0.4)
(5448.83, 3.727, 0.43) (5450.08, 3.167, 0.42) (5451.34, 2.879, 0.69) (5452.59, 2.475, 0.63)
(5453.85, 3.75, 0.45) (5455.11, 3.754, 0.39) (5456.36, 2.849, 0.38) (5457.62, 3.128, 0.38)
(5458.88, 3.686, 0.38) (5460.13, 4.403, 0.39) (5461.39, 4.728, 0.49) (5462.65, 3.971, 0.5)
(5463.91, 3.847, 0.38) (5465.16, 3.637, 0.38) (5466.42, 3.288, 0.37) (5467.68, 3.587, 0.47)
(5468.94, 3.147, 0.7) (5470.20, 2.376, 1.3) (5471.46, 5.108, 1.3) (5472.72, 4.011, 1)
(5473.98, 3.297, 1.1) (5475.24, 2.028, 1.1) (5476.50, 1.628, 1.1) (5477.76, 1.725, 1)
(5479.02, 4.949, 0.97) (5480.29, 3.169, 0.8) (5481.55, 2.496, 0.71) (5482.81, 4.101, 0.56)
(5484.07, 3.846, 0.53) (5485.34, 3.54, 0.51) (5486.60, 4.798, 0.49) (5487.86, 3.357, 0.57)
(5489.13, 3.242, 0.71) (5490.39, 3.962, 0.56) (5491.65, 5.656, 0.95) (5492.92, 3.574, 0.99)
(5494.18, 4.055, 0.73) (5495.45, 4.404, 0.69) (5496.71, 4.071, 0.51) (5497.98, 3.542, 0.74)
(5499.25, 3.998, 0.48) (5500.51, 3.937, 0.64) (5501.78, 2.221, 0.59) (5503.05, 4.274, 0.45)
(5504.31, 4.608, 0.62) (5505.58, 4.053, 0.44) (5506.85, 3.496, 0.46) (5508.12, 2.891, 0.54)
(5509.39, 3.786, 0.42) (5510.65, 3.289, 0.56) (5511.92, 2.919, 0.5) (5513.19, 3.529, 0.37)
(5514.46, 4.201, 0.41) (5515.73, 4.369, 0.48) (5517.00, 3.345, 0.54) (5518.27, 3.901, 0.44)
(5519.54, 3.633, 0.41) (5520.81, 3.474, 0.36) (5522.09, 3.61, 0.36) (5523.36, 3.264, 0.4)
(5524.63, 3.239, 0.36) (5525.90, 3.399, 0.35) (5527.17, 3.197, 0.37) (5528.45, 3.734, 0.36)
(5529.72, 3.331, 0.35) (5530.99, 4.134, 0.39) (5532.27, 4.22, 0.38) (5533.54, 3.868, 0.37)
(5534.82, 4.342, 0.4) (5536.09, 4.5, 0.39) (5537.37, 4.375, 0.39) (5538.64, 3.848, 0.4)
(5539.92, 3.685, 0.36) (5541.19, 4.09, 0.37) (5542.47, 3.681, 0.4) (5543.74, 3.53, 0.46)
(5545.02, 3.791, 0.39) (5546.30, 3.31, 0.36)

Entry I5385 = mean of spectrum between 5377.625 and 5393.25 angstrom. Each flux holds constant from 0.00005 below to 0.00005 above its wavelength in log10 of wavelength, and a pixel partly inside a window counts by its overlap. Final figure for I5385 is 3.83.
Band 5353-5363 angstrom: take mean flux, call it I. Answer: 3.95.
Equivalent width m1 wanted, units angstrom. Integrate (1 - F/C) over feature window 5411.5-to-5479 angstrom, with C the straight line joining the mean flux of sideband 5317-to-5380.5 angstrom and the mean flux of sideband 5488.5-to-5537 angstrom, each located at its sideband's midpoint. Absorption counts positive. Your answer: 2.4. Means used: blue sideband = 3.82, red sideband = 3.77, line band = 3.66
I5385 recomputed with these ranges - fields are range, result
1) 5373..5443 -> 3.81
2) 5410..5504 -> 3.7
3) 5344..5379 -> 3.87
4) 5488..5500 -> 4.03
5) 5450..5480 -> 3.39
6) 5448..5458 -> 3.23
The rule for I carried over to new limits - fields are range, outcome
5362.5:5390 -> 3.79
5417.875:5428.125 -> 3.8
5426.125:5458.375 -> 3.68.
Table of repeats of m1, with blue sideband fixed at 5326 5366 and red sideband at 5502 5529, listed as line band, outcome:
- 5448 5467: 0.61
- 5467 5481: 1.82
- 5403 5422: -0.99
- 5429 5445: -0.87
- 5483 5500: -1.74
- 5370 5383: 0.43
